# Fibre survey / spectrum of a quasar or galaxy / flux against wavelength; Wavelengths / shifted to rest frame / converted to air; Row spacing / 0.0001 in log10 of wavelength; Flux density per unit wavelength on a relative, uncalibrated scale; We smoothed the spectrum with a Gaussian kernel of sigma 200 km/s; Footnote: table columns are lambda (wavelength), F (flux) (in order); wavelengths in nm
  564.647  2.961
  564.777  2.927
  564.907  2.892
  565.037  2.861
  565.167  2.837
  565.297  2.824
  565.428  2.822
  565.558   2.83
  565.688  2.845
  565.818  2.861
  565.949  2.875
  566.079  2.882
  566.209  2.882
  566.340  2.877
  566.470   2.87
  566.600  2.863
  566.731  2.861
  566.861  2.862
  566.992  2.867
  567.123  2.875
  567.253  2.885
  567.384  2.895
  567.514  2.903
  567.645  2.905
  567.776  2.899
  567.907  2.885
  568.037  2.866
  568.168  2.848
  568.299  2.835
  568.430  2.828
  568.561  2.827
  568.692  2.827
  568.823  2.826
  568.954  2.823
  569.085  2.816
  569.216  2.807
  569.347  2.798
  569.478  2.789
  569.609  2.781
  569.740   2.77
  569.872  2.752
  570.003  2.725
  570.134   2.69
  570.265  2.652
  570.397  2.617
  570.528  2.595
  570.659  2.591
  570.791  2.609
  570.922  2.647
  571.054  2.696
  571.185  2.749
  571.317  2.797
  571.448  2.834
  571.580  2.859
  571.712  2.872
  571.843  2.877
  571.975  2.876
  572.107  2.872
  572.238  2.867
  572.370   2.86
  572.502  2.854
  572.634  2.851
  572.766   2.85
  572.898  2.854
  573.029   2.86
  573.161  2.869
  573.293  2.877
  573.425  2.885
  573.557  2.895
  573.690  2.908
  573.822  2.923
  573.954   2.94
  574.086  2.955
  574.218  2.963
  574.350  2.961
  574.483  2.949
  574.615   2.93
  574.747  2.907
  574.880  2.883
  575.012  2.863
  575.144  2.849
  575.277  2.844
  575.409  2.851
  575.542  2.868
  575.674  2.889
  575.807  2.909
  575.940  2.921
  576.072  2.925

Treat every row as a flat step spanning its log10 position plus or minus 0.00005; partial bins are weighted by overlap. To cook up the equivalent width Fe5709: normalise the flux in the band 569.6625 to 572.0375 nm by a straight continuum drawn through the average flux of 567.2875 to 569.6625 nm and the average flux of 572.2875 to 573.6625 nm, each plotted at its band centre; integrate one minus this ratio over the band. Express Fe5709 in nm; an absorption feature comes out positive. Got 0.100 nm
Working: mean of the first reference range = 2.84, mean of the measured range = 2.73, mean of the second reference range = 2.87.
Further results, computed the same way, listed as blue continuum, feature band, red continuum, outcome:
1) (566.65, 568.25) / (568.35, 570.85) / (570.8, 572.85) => 0.092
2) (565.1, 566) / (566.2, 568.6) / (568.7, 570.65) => -0.063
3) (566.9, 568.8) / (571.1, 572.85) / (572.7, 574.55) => 0.030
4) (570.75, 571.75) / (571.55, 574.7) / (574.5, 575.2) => -0.071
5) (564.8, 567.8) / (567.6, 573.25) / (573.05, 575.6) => 0.170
